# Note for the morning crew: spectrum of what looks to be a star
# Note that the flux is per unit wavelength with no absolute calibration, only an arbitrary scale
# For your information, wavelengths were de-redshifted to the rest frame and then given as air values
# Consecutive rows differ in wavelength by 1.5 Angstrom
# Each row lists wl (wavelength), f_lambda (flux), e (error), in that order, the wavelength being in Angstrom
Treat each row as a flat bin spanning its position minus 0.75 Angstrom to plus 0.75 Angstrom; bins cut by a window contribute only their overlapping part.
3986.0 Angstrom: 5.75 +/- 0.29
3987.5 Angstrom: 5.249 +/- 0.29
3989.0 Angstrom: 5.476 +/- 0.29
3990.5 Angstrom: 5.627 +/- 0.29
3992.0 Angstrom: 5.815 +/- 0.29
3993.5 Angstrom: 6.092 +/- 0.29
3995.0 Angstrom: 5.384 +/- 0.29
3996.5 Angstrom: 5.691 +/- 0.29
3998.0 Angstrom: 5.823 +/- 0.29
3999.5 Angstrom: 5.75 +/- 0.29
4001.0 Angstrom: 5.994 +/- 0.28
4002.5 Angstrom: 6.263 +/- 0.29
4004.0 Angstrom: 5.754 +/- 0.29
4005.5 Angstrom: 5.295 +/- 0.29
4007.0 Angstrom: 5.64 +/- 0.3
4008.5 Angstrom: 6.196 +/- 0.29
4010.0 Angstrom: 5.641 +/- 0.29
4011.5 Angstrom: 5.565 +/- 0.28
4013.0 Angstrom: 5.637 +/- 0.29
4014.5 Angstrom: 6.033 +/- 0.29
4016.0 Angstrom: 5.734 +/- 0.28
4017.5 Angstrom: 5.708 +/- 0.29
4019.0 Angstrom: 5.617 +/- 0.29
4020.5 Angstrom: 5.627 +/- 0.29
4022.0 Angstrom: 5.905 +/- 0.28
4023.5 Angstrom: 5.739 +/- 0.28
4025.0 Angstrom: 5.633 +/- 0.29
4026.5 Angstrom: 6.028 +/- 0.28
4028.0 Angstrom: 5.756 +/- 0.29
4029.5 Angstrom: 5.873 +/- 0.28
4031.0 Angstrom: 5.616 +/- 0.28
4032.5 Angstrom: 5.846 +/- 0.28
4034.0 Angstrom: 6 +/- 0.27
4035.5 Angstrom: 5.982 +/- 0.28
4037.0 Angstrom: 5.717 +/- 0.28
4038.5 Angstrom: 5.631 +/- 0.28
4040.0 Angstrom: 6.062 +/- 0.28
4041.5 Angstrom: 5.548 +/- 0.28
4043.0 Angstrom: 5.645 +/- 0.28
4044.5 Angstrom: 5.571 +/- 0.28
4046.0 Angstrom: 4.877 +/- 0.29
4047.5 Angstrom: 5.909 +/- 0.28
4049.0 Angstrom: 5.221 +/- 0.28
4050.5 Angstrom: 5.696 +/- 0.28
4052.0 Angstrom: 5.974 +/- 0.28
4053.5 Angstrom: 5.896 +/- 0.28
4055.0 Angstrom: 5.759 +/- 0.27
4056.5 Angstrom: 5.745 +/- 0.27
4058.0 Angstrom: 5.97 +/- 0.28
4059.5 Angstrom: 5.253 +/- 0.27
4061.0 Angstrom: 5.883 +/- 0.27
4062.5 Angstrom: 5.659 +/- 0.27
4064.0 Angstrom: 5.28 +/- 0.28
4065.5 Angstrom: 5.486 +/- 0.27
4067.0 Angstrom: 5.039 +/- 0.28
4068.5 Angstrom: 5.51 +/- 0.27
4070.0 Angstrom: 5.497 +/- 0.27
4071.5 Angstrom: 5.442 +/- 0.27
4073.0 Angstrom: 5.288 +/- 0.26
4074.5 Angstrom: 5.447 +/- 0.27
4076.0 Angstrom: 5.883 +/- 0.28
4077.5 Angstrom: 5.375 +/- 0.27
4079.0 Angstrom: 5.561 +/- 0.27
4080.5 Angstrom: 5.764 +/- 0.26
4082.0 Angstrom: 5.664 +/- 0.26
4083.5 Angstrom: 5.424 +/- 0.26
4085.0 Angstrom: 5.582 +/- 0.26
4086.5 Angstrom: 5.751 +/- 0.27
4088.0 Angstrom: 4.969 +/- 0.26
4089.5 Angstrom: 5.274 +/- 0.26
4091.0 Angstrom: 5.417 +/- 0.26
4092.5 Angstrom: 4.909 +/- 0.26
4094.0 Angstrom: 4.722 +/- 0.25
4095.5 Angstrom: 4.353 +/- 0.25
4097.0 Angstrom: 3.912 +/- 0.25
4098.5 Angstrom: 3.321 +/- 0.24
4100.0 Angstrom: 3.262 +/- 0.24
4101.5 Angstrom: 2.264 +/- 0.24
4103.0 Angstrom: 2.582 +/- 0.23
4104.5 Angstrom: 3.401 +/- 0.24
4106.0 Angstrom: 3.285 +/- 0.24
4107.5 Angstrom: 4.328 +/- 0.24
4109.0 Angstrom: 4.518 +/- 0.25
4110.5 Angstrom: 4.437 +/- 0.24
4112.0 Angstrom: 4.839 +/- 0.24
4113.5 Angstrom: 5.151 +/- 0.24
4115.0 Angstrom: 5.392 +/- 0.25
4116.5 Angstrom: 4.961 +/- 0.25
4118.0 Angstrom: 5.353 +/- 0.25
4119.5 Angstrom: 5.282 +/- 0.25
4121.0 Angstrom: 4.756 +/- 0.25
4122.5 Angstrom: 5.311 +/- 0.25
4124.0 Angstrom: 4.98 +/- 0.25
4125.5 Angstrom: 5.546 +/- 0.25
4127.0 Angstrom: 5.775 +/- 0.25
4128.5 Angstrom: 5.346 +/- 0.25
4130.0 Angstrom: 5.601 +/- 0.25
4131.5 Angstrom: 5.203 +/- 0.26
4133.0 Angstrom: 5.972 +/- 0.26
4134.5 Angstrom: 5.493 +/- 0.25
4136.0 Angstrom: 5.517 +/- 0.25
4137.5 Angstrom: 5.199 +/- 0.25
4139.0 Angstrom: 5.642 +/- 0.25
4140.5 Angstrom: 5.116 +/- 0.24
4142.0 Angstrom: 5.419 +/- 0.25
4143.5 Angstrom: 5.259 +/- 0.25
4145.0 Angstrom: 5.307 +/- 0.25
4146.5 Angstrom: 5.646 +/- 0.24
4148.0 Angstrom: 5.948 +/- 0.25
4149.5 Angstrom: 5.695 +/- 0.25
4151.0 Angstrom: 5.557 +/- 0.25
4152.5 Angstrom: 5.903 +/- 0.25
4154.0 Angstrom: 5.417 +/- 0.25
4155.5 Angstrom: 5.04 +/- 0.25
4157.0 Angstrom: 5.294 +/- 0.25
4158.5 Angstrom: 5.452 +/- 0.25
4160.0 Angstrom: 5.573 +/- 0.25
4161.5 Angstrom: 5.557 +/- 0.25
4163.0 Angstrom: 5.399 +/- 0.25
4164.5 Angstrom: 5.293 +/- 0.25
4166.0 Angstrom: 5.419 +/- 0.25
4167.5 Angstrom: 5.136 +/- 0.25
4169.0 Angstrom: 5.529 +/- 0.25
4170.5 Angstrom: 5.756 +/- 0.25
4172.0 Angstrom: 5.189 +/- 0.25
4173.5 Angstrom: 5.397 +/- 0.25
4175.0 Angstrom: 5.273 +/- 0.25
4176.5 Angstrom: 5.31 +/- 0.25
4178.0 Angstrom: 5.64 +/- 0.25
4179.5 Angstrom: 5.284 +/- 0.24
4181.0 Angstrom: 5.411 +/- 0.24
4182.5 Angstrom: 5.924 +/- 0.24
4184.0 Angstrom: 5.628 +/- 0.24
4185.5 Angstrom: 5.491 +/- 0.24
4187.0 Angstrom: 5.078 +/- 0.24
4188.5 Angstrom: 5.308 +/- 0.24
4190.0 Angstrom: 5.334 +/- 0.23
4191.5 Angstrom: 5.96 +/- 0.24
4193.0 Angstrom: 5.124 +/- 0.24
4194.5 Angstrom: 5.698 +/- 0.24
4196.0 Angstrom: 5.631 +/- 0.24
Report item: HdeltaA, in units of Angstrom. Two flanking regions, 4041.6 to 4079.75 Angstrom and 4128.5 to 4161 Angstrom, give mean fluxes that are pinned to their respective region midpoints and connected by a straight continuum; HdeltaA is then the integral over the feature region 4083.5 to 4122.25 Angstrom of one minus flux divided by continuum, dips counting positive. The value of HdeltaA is 7.1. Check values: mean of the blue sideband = 5.55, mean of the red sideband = 5.49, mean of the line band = 4.51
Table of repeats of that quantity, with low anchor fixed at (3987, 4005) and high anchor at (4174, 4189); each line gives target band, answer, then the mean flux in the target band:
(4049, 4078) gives 0.3 Angstrom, 5.58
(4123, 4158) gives 0.2 Angstrom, 5.47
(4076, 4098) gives 1.6 Angstrom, 5.19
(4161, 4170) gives 0.1 Angstrom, 5.39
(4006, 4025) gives -0.1 Angstrom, 5.74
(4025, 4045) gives -0.4 Angstrom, 5.79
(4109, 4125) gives 1.5 Angstrom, 5.03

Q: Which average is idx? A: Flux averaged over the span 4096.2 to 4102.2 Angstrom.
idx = 3.21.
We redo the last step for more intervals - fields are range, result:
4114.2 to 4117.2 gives 5.18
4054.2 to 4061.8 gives 5.72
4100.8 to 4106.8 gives 2.9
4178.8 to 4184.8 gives 5.56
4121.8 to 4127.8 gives 5.4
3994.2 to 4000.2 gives 5.66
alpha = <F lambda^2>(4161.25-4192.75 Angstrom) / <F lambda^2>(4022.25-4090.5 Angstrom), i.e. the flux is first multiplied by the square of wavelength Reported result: 1.0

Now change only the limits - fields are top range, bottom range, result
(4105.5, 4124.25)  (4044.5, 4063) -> 0.88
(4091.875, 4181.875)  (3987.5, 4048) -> 0.93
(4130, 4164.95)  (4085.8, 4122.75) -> 1.26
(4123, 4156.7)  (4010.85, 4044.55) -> 1.00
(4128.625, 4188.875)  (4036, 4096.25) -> 1.04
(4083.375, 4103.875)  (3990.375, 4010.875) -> 0.79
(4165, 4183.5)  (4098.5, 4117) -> 1.41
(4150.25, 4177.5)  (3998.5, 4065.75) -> 1.01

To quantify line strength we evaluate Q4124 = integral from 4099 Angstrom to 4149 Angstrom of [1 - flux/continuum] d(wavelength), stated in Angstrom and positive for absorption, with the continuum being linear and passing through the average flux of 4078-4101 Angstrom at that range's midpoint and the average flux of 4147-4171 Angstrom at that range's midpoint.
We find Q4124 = 2.9 Angstrom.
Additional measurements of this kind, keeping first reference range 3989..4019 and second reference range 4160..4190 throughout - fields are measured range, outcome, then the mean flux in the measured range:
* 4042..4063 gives 0.1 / 5.65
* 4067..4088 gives 0.4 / 5.51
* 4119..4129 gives 0.4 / 5.28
